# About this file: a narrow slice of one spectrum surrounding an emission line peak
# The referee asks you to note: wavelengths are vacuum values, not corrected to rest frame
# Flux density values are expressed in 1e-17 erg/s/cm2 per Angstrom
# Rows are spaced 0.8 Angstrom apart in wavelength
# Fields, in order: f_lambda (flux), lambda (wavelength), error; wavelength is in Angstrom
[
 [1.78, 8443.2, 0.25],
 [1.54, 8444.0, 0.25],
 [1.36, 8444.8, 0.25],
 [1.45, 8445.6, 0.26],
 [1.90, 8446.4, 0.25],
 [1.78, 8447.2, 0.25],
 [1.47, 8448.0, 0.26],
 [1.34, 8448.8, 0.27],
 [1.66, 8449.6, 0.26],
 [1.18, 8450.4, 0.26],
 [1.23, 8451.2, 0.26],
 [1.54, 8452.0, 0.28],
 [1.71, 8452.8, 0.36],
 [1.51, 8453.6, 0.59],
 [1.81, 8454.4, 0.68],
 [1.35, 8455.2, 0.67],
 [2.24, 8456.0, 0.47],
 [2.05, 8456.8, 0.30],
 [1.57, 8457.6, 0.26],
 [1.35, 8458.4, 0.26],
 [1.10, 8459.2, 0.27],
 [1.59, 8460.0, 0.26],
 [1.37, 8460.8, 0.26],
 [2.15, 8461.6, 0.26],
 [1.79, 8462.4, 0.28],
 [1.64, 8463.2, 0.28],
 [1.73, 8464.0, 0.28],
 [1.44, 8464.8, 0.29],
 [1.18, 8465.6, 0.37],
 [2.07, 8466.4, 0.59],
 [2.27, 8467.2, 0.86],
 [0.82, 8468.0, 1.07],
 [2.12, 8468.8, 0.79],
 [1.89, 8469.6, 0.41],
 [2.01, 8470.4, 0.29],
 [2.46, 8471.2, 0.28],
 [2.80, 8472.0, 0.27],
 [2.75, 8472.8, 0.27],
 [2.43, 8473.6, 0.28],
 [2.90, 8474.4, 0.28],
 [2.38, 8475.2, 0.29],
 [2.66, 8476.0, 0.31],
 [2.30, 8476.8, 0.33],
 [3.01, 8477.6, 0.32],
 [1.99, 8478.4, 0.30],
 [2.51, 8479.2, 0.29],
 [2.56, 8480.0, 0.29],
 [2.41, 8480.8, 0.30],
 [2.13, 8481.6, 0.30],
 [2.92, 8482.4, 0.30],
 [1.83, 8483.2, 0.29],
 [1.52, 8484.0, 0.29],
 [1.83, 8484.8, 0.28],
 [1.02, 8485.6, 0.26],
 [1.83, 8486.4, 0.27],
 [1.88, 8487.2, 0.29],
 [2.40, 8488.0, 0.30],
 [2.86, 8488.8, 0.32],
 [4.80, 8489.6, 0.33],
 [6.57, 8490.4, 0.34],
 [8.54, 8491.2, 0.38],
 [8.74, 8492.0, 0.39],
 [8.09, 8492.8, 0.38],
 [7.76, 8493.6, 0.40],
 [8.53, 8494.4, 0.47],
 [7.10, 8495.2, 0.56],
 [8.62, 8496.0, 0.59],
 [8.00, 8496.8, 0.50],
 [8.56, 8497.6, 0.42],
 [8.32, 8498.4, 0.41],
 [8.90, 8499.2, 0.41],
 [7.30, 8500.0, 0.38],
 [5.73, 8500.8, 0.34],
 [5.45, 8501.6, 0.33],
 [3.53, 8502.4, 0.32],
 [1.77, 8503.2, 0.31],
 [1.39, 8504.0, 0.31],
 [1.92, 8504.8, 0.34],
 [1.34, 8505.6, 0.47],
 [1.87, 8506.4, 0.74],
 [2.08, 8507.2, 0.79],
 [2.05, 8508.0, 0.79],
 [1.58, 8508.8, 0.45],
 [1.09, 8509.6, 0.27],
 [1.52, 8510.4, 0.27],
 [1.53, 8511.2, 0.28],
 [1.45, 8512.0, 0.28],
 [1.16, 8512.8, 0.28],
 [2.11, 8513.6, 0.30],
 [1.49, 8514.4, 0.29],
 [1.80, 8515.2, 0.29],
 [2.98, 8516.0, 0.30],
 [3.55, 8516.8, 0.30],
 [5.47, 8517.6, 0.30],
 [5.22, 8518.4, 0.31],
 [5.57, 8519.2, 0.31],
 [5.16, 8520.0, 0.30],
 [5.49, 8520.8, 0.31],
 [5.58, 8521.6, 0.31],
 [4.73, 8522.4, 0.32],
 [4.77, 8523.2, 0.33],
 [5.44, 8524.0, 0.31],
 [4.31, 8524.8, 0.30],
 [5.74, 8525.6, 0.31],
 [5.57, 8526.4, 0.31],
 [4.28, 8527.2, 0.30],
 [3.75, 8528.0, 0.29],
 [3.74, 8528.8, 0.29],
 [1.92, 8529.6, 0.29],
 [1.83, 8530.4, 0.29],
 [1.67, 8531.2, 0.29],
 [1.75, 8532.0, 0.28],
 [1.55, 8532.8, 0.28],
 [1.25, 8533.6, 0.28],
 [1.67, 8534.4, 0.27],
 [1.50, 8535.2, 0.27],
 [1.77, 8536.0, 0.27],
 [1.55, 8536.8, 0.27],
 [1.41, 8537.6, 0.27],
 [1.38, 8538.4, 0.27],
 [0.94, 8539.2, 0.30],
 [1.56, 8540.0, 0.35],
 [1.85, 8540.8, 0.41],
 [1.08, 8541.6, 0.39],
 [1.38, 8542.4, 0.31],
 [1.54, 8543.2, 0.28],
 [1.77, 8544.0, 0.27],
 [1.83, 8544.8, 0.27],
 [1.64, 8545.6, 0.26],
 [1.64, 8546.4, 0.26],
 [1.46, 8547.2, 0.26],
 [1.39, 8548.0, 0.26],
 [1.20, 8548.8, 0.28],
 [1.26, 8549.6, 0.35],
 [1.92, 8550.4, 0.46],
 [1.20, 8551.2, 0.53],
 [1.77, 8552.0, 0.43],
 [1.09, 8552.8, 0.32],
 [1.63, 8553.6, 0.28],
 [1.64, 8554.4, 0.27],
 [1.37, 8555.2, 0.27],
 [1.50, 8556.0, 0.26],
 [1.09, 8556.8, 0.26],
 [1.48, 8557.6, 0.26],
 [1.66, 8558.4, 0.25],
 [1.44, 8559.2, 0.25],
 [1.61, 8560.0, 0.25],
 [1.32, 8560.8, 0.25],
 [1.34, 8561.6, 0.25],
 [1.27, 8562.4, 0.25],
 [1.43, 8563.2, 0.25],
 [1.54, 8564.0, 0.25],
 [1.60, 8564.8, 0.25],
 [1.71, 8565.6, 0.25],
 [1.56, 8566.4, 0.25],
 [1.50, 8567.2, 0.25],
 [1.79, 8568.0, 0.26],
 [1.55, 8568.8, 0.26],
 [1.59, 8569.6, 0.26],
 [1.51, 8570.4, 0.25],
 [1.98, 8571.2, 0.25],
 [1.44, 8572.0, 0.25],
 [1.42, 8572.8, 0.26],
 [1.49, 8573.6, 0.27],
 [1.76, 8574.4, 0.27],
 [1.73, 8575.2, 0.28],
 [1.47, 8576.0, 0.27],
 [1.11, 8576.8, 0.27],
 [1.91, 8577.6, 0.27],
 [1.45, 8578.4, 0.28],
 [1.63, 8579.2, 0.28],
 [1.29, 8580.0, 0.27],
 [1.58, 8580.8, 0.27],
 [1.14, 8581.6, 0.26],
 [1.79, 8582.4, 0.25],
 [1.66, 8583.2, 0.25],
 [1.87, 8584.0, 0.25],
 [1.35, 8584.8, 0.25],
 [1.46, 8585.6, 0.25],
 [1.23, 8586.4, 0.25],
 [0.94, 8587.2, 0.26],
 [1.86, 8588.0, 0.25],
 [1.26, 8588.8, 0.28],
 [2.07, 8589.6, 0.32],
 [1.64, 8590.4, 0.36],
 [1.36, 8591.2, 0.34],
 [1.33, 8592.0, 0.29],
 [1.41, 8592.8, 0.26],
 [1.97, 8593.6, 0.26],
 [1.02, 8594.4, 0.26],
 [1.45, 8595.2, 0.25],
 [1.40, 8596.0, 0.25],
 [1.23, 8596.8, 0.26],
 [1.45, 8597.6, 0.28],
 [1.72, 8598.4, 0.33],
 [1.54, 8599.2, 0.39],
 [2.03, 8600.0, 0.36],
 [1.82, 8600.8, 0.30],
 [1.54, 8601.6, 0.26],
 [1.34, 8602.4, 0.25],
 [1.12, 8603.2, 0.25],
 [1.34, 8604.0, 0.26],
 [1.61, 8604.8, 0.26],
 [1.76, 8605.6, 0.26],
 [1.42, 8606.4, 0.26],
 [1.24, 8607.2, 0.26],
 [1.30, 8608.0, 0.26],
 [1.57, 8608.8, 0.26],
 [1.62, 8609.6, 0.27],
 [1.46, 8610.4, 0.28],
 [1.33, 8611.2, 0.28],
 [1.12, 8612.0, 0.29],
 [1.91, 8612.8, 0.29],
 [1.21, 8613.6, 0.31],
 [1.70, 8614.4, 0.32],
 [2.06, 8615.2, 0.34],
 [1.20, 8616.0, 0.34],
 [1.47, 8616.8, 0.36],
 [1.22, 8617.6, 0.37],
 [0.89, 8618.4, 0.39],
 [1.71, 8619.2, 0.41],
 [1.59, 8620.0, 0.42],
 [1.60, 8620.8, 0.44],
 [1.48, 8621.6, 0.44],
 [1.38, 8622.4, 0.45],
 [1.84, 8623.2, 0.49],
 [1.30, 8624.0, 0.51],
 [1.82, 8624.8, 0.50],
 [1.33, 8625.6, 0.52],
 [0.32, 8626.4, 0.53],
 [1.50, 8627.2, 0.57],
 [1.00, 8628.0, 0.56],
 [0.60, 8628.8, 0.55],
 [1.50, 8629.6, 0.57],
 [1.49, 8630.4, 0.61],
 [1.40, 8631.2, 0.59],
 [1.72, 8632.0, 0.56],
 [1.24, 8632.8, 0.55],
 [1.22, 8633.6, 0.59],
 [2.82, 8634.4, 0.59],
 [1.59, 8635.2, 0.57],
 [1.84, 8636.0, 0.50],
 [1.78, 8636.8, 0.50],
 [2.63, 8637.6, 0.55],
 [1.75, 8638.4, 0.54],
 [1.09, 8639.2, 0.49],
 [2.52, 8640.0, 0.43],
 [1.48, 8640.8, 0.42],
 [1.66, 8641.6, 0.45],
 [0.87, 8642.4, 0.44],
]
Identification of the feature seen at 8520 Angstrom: [N II]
